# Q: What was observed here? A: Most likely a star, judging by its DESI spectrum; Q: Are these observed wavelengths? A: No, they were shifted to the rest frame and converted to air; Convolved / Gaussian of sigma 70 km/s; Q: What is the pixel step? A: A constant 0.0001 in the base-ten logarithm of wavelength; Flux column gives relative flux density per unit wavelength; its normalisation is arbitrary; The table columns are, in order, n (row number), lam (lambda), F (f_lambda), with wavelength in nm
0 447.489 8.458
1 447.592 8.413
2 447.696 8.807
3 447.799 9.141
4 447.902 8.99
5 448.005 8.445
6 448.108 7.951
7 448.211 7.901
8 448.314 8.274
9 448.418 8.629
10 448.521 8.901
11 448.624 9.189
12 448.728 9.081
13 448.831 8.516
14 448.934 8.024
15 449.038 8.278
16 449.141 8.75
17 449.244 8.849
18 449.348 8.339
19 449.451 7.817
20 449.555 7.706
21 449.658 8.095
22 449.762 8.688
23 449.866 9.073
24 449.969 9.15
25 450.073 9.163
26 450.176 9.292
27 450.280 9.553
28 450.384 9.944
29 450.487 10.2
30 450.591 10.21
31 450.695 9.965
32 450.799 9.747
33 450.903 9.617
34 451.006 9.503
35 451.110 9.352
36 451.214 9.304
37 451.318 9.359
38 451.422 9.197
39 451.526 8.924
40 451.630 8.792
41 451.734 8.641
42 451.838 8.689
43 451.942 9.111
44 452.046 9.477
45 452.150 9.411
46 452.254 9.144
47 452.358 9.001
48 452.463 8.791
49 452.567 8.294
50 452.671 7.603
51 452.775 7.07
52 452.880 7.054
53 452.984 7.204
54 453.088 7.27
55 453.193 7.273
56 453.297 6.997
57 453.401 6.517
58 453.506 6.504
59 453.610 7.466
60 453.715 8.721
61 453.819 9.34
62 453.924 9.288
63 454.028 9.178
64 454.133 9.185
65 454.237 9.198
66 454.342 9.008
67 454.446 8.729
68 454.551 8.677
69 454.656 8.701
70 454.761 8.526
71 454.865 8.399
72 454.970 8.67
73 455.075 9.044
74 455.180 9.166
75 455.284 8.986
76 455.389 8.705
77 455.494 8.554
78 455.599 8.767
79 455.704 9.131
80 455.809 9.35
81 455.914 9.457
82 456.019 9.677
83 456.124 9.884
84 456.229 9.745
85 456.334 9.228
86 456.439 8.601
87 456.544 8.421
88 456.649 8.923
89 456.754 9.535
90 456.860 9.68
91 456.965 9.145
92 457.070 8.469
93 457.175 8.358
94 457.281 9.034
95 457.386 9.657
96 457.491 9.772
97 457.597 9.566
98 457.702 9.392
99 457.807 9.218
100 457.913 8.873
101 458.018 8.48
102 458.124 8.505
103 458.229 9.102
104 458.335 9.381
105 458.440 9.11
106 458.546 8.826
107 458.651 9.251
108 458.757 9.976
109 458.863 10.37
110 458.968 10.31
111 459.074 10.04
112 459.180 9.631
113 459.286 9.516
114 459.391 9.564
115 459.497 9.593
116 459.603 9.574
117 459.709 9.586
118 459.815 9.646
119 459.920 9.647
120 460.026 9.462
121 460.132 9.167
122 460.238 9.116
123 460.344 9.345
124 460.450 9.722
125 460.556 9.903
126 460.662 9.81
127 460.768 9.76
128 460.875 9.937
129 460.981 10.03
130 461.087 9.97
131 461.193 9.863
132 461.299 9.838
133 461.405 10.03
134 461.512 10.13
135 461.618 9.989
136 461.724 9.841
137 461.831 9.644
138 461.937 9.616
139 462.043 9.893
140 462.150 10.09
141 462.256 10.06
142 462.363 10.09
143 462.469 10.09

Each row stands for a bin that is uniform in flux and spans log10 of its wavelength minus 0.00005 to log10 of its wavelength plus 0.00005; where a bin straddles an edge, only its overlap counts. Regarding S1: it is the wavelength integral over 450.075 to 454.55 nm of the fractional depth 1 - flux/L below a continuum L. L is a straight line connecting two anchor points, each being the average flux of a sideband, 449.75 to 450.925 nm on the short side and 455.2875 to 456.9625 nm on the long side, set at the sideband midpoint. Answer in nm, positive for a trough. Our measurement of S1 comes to 0.33 nm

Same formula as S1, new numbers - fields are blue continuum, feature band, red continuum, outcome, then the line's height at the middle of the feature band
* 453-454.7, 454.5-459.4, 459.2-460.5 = -0.16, 8.89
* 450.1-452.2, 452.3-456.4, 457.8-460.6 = 0.39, 9.43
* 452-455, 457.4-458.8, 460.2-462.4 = 0.00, 9.21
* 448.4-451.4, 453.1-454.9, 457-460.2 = 0.17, 9.2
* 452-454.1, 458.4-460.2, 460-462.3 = -0.04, 9.4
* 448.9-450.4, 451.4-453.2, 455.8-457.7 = 0.10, 8.9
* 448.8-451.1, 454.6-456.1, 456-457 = 0.04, 9.23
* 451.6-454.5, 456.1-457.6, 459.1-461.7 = -0.02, 9.04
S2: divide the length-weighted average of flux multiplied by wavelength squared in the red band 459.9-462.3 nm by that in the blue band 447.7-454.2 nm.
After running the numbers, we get 1.18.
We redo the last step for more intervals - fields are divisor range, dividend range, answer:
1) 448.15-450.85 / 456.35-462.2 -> 1.11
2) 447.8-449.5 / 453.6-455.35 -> 1.07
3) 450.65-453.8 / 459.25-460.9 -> 1.17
